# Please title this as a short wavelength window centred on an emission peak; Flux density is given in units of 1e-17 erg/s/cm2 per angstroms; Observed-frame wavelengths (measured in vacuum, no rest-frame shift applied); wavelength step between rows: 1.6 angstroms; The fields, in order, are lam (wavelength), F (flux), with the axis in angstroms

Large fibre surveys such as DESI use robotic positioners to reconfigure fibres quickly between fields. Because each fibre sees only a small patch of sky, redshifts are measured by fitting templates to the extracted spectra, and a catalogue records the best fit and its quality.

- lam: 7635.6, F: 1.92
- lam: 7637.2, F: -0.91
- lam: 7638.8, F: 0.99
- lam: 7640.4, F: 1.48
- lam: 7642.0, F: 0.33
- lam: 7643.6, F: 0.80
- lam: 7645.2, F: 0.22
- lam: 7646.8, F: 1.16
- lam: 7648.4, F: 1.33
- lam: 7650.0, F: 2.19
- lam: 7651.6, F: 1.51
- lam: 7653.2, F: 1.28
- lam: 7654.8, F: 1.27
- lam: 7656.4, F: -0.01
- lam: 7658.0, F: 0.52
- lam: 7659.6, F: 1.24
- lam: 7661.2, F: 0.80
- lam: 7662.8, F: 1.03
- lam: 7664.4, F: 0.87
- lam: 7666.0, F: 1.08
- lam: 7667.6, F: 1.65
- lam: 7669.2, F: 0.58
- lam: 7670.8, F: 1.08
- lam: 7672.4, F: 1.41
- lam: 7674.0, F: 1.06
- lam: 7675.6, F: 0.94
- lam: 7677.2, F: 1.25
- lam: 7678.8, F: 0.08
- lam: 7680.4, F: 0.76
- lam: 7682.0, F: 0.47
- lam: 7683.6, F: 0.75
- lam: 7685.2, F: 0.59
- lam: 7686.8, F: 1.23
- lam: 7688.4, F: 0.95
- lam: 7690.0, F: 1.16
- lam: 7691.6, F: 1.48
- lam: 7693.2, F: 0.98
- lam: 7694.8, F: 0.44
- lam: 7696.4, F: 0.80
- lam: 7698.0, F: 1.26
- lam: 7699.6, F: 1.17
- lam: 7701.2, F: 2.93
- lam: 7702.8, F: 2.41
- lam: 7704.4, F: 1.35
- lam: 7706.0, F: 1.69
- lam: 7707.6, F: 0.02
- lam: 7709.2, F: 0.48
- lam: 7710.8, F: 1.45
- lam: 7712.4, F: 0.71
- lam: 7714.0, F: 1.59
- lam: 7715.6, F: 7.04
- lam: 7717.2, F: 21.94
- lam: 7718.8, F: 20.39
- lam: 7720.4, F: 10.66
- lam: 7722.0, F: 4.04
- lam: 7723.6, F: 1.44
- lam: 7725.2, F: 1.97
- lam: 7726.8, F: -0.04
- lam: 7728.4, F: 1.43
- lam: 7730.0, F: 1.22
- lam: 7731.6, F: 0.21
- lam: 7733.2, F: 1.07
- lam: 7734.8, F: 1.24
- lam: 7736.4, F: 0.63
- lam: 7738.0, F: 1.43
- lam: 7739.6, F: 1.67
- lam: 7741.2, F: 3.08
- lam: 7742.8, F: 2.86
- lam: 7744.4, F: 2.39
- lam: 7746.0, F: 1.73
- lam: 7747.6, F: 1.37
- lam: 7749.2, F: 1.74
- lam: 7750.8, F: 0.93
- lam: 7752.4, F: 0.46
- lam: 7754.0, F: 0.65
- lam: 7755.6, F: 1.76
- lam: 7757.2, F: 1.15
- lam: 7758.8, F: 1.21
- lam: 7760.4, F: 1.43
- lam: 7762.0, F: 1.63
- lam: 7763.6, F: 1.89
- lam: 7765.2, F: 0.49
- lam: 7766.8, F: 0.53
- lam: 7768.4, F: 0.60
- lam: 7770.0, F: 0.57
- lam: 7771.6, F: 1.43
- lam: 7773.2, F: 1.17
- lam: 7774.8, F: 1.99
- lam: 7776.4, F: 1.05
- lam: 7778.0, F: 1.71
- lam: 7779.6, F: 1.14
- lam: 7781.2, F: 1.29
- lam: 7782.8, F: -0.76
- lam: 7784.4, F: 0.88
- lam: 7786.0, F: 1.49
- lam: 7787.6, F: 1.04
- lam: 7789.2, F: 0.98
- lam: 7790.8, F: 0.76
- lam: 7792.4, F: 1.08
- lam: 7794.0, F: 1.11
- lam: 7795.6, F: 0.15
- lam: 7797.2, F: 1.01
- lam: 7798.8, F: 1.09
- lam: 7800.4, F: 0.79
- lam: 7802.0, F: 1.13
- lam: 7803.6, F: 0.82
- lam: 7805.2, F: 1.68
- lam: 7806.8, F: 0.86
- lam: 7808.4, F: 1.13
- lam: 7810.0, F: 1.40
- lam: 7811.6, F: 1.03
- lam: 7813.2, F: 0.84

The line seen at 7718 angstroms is H-alpha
